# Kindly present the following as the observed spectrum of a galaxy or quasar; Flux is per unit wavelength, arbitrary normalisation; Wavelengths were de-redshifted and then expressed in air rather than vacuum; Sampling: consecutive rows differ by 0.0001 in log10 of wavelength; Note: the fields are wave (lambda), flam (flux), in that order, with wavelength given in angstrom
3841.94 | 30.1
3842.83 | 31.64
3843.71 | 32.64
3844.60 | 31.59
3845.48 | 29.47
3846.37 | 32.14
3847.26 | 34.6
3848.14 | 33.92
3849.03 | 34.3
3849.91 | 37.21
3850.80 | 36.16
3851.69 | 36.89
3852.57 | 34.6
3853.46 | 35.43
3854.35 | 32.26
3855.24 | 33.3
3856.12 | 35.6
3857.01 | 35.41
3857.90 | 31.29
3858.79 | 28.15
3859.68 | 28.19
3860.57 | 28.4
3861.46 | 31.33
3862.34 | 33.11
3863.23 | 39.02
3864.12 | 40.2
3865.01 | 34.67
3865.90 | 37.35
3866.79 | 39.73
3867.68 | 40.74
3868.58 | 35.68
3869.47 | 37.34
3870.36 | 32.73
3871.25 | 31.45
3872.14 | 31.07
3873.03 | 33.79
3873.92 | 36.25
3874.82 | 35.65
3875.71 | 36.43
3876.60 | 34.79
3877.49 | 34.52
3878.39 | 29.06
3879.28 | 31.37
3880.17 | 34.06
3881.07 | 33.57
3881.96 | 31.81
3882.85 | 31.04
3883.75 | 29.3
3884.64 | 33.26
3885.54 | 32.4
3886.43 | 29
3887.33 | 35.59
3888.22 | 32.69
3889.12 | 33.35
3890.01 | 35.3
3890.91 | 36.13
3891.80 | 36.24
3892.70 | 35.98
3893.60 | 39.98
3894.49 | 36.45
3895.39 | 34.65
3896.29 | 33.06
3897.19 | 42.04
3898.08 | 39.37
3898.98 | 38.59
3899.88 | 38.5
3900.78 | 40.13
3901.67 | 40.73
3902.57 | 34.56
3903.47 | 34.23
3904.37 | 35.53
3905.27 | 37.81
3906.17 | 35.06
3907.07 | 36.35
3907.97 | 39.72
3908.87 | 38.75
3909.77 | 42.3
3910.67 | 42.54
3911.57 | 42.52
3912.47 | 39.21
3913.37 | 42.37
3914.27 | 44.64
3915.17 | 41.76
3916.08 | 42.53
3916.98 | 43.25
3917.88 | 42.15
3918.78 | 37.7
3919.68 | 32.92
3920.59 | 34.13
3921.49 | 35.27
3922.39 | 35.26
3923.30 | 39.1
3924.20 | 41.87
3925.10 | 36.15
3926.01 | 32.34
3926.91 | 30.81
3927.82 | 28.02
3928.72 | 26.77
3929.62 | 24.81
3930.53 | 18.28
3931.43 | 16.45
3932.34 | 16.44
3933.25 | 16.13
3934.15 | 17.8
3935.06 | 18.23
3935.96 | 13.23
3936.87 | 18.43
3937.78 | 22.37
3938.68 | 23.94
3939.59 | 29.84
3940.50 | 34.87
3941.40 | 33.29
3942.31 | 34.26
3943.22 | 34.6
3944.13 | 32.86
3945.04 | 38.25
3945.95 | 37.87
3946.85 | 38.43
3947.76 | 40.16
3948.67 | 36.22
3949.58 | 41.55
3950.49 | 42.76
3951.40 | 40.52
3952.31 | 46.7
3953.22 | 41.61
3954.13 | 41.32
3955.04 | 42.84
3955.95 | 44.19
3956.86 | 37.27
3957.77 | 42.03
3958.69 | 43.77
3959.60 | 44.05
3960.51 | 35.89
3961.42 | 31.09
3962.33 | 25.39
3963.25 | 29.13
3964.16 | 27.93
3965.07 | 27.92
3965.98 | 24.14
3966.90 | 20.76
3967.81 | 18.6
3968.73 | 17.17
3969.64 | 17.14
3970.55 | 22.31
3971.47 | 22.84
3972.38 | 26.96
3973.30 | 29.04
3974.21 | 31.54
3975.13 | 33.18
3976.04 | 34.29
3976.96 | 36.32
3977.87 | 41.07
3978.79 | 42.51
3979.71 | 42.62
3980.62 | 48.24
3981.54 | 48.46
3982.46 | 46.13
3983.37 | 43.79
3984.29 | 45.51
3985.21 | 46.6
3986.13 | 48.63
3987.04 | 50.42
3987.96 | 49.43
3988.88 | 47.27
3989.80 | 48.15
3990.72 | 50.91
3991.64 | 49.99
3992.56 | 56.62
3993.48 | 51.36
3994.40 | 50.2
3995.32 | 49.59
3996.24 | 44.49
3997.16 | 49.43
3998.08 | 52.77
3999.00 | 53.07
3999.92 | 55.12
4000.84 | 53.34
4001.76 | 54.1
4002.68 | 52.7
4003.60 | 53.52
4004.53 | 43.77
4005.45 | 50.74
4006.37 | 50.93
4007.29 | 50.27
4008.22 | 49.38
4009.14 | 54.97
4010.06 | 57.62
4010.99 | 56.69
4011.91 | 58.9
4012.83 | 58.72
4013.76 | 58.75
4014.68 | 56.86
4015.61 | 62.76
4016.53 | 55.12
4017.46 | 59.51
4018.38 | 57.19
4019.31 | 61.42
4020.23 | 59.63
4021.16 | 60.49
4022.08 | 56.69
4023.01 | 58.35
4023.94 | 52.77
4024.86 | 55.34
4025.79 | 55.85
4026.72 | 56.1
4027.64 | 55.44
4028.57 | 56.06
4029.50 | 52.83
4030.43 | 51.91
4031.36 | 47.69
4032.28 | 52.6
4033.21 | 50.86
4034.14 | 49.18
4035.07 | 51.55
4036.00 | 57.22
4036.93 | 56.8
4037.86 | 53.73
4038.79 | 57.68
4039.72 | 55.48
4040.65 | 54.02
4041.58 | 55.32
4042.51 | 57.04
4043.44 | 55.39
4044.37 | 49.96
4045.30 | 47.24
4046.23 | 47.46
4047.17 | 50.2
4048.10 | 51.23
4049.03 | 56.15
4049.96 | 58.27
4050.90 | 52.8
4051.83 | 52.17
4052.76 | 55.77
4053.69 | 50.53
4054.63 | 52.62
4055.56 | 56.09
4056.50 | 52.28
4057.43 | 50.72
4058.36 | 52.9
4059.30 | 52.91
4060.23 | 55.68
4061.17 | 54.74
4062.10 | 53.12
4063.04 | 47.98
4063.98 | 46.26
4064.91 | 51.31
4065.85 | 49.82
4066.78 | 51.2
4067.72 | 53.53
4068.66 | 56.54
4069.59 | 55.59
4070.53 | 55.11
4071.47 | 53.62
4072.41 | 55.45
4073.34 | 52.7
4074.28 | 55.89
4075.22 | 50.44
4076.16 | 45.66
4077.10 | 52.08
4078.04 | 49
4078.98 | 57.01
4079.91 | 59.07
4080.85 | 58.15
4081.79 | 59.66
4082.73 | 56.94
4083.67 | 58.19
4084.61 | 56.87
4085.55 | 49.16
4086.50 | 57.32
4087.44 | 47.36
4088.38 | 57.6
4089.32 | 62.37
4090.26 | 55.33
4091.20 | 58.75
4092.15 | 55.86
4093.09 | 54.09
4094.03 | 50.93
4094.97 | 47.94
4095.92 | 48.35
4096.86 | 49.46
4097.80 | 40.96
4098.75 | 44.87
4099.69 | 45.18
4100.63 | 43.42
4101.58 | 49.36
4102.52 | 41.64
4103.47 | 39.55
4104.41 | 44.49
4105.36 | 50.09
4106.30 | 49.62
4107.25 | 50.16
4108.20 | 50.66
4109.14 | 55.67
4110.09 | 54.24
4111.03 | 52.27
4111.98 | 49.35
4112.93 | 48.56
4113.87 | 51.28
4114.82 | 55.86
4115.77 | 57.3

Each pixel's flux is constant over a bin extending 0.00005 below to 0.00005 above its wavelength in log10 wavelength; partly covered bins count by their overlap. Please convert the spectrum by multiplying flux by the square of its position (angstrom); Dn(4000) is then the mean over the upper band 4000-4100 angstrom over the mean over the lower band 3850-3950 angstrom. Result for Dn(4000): 1.70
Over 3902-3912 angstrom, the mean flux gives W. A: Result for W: 38.1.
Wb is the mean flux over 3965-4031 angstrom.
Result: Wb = 47.4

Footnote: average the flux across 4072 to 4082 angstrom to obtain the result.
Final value 54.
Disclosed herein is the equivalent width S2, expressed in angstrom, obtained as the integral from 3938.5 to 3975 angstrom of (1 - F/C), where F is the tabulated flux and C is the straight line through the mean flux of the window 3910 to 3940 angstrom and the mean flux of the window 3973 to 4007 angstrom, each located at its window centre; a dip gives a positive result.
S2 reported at 4.86 angstrom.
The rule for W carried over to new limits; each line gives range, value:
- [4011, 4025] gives 58.2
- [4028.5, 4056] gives 53.2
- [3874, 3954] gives 34.4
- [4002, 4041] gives 55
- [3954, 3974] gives 30.4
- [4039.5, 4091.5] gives 53.7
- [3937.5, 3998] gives 38.2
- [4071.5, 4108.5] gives 51.6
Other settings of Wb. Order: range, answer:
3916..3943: 29.1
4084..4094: 55.3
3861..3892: 34.3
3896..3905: 37.8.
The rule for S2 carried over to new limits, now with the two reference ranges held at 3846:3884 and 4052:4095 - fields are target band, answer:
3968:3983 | 3.7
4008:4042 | -4.6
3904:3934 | 3.4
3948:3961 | 0.3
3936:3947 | 2.8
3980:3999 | -1.3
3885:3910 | 0.4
